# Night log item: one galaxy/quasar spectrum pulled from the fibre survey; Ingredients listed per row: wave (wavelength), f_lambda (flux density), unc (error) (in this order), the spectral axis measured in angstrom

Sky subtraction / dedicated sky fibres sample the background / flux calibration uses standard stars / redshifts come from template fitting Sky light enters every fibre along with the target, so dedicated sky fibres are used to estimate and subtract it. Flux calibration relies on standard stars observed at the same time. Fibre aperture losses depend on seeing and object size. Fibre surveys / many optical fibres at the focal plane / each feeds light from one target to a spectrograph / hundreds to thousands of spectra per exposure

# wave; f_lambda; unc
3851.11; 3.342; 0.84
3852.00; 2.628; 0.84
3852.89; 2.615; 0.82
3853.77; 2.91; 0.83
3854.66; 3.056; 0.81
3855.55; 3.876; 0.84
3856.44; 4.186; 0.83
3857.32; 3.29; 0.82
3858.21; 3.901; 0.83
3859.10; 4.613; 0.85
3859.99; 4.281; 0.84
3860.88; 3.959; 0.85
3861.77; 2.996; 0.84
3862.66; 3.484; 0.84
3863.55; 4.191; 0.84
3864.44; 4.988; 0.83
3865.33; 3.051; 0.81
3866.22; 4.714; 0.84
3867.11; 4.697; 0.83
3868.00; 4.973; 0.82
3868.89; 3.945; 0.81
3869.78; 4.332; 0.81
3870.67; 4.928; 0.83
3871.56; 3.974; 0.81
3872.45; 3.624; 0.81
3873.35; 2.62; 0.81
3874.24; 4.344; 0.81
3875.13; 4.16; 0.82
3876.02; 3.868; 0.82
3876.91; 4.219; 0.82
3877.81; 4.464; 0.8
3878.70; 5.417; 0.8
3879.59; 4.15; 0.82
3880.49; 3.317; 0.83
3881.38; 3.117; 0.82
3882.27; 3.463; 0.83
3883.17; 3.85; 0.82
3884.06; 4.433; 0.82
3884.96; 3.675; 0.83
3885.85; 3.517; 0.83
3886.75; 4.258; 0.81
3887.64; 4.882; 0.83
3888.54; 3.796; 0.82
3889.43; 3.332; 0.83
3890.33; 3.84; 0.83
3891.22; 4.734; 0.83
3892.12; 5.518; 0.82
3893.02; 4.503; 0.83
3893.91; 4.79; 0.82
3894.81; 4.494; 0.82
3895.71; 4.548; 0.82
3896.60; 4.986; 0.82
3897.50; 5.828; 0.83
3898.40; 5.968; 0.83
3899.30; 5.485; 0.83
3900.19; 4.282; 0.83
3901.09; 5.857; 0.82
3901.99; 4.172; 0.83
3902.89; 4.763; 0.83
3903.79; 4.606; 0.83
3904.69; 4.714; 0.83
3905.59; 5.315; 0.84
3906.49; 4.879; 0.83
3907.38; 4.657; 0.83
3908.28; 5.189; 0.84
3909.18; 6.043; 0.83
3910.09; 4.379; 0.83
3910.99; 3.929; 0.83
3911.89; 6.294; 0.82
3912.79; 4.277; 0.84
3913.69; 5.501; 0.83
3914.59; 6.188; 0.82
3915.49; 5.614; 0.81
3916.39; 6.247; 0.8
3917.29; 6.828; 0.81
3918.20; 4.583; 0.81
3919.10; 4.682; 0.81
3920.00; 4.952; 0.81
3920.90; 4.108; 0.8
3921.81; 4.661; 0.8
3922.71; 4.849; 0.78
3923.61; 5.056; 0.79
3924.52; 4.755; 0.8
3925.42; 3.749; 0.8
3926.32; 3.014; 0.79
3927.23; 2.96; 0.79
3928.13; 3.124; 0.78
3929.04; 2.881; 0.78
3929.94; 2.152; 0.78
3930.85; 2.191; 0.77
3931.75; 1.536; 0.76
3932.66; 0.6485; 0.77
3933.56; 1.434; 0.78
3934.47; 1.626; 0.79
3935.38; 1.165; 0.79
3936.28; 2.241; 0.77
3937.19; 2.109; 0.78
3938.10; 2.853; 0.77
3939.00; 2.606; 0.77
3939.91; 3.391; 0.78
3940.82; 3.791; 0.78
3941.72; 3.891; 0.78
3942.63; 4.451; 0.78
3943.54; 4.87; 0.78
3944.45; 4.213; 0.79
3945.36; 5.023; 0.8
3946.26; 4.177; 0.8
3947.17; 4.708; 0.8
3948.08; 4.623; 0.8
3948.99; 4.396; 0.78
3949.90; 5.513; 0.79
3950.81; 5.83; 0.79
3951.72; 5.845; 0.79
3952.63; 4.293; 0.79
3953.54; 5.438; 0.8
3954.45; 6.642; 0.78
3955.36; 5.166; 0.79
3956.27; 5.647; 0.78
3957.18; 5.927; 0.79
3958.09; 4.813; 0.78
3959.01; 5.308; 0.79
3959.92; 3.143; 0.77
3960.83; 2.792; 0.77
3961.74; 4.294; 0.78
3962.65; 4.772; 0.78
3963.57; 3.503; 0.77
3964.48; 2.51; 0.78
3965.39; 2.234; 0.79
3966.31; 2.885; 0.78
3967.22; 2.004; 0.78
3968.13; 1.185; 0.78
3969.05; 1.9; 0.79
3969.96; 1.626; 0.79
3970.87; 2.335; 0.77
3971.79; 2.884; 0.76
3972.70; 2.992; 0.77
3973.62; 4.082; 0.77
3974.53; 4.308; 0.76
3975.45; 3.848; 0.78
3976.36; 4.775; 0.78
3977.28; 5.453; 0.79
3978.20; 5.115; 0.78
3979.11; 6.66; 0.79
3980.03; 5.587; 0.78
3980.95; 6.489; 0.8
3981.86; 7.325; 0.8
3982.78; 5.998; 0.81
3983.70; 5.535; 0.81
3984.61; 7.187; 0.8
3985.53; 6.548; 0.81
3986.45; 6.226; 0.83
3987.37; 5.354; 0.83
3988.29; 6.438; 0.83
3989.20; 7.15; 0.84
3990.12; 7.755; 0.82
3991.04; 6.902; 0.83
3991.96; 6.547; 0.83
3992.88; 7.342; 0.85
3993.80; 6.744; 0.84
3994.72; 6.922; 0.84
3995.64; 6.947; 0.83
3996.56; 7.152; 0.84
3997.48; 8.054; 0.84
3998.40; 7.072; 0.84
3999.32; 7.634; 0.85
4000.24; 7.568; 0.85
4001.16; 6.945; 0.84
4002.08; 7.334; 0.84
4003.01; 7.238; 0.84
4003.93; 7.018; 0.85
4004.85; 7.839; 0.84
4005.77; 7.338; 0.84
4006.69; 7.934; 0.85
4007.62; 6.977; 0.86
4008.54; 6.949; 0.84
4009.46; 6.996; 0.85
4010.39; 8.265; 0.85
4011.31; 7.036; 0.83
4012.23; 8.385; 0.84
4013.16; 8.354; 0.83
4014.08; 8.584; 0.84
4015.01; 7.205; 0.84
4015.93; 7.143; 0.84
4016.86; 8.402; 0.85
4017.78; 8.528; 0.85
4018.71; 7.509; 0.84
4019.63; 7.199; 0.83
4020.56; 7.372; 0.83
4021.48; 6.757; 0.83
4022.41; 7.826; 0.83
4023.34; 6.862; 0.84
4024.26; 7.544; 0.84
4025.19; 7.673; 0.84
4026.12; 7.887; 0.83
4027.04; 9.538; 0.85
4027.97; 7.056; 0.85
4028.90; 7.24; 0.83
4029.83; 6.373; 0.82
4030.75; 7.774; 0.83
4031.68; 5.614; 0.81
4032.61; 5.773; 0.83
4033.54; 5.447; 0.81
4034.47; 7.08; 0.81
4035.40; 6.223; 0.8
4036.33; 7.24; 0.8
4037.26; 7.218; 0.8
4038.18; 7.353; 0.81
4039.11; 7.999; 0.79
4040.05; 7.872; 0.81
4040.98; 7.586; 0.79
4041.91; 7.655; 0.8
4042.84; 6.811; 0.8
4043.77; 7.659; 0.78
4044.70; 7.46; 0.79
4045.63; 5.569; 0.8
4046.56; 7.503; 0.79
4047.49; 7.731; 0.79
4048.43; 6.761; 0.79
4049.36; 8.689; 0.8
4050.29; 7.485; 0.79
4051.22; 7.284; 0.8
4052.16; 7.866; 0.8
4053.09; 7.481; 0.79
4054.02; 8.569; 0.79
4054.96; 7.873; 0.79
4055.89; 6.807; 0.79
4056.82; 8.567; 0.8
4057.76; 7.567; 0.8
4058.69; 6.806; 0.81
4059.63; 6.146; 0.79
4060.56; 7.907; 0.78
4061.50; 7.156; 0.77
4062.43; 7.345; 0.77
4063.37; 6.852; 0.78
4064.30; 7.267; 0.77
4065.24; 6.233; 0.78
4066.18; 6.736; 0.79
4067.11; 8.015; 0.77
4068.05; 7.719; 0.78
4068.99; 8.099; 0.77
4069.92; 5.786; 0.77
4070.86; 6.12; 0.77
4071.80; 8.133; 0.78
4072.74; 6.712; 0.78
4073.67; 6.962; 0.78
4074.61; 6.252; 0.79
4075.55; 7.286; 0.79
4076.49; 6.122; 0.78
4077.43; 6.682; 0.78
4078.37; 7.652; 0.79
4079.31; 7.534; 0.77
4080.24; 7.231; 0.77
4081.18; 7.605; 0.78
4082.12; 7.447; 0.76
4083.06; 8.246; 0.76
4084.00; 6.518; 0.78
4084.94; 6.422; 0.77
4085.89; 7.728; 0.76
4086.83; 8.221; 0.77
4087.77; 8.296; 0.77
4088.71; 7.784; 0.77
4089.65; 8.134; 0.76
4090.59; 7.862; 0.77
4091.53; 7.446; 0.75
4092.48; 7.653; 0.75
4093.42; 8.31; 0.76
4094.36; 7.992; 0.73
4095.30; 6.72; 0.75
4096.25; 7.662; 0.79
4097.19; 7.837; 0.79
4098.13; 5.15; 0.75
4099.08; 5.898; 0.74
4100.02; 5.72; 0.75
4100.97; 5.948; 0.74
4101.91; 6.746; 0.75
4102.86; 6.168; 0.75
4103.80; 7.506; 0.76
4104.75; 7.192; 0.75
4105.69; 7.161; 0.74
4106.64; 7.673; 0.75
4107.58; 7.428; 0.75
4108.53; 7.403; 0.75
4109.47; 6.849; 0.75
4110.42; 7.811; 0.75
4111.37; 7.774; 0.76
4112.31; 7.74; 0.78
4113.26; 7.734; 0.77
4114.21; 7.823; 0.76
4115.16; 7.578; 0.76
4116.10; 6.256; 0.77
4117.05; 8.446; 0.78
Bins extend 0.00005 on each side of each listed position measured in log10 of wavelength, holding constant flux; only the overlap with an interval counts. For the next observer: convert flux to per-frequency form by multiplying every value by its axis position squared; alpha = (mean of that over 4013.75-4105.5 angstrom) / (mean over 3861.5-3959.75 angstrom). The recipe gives 1.82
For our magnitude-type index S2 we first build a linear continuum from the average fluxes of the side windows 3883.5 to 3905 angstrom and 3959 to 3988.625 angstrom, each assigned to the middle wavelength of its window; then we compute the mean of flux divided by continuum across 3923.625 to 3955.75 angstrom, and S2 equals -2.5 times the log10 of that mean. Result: 0.21 mag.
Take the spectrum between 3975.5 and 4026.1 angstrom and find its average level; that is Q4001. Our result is 7.05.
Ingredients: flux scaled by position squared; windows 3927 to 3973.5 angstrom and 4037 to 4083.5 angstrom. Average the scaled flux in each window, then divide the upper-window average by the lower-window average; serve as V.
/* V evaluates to 2.20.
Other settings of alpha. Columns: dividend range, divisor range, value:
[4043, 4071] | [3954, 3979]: 2.00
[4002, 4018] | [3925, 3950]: 2.50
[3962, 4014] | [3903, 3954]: 1.45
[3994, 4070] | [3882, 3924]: 1.63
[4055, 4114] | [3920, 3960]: 1.99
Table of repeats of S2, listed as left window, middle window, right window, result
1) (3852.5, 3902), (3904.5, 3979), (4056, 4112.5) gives 0.25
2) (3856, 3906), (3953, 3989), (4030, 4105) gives 0.25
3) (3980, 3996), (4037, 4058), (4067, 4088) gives -0.08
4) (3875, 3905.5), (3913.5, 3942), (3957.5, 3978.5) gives 0.12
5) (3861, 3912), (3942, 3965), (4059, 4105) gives 0.14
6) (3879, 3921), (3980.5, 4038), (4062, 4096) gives -0.14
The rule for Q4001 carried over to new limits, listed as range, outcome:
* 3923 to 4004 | 4.65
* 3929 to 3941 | 2.13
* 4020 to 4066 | 7.27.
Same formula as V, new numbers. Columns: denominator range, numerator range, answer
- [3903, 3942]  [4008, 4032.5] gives 2.00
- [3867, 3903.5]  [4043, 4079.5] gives 1.81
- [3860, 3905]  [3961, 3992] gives 1.14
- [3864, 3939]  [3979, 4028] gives 1.83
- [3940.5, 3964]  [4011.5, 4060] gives 1.63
